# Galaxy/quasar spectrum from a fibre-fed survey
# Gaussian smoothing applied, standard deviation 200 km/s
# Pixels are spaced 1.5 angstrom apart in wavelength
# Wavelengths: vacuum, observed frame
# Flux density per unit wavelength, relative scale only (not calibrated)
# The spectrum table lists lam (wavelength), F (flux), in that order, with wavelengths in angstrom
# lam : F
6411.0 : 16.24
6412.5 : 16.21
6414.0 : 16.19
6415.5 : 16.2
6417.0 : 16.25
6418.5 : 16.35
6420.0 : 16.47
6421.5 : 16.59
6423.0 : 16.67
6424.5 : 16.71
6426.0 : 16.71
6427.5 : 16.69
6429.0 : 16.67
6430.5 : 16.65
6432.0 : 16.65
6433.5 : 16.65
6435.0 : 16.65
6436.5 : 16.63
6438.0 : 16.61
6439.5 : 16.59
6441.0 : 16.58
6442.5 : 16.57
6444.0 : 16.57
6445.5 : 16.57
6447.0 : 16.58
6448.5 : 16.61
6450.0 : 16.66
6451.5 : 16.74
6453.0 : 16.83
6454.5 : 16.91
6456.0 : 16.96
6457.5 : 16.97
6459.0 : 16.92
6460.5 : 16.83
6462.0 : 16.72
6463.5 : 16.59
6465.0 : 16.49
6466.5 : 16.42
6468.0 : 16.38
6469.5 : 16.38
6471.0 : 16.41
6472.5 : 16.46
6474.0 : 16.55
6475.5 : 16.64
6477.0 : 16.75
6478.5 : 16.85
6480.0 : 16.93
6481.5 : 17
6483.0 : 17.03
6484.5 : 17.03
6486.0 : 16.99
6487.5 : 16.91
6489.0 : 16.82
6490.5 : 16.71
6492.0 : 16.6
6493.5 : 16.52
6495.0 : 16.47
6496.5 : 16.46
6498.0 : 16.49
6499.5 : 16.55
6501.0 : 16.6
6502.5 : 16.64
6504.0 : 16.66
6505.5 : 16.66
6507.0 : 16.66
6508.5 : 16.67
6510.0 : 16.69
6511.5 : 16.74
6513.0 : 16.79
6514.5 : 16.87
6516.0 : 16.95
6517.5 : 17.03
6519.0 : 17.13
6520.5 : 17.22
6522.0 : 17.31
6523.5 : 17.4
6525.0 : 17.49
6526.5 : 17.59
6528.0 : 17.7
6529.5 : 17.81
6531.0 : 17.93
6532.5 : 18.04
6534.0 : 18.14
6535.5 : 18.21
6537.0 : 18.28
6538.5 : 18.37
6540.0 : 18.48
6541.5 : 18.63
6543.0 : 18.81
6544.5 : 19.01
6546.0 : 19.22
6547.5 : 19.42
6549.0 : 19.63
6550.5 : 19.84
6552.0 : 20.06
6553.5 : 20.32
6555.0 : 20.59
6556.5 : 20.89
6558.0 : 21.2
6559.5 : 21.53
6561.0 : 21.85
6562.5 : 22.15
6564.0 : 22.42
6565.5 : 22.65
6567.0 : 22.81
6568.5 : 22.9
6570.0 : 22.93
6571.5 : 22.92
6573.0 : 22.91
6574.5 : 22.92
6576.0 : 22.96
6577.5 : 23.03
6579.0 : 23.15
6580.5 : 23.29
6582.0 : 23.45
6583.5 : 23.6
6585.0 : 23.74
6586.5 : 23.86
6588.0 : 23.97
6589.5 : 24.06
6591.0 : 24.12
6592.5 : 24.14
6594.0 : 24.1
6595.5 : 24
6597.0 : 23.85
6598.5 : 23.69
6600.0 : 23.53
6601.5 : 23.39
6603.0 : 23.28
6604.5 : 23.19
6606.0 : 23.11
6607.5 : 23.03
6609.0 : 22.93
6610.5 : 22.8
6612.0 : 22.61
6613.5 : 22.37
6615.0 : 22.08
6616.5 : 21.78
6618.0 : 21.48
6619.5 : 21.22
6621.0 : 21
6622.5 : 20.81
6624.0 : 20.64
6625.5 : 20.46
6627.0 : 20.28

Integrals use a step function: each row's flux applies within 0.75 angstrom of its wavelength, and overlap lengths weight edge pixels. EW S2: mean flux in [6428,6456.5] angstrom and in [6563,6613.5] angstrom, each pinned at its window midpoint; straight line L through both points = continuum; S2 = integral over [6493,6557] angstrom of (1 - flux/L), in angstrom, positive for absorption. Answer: 8.2 angstrom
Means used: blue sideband 16.7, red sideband 23.3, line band 17.8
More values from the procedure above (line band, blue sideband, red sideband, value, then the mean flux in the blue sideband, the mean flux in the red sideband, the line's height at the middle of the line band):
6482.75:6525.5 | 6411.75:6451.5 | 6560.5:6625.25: 5.66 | 16.6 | 22.9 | 19.4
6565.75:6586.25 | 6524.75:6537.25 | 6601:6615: -2.26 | 17.9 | 22.9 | 20.8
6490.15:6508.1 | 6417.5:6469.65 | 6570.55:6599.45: 2.57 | 16.6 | 23.6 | 19.4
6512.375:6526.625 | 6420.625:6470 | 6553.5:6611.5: 2.07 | 16.7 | 23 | 20.1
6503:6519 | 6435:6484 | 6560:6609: 2.15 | 16.7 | 23.3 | 19.4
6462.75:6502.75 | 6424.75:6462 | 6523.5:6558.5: 2.11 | 16.7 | 18.9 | 17.6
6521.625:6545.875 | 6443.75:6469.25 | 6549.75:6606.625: 2.89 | 16.7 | 22.8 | 20.6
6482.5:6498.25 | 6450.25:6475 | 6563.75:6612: 1.22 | 16.7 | 23.3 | 18.1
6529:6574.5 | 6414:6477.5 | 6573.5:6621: 1.93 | 16.6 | 23.1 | 21.2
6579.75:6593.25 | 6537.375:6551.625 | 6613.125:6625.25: -2.29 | 19.1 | 21.4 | 20.3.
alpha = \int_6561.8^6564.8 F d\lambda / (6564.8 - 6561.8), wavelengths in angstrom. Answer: 22.3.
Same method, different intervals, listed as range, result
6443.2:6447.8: 16.6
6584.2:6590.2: 23.9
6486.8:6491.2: 16.8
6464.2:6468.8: 16.4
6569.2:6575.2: 22.9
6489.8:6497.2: 16.6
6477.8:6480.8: 16.9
